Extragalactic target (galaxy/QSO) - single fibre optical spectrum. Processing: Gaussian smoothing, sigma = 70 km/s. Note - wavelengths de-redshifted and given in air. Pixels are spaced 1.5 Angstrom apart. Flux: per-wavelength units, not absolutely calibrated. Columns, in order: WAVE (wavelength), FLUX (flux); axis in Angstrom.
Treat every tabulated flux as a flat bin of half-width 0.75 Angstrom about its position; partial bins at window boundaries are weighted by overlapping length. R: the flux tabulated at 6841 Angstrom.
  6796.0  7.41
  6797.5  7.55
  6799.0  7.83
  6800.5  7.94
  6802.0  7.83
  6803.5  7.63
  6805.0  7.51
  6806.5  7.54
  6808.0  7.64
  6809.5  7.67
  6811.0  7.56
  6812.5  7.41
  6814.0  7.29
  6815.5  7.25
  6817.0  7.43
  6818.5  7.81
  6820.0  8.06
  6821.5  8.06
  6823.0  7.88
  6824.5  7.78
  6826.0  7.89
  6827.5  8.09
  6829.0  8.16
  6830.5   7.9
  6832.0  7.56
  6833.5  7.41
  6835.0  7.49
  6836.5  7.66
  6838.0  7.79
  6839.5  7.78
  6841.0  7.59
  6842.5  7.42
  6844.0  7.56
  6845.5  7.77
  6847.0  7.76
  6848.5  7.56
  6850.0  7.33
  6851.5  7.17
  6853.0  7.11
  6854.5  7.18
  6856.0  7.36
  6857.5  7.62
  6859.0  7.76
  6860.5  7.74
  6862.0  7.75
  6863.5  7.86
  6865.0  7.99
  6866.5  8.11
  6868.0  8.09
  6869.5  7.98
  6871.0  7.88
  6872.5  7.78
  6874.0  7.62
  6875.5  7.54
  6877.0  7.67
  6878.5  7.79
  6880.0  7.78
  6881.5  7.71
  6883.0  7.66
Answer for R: 7.59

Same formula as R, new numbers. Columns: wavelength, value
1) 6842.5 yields 7.42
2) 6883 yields 7.66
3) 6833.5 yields 7.41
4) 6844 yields 7.56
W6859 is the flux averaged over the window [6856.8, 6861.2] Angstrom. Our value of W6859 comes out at 7.71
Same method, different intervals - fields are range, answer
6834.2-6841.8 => 7.66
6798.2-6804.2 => 7.81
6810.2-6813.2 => 7.49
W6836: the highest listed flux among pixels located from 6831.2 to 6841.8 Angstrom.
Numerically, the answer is 7.79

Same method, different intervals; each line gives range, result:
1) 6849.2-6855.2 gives 7.33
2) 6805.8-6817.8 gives 7.67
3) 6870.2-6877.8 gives 7.88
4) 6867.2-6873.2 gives 8.09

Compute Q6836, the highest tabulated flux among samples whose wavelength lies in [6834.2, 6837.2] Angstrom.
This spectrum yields 7.66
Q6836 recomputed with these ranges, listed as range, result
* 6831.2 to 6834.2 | 7.56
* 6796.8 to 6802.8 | 7.94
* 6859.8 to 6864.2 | 7.86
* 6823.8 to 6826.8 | 7.89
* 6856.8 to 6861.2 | 7.76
